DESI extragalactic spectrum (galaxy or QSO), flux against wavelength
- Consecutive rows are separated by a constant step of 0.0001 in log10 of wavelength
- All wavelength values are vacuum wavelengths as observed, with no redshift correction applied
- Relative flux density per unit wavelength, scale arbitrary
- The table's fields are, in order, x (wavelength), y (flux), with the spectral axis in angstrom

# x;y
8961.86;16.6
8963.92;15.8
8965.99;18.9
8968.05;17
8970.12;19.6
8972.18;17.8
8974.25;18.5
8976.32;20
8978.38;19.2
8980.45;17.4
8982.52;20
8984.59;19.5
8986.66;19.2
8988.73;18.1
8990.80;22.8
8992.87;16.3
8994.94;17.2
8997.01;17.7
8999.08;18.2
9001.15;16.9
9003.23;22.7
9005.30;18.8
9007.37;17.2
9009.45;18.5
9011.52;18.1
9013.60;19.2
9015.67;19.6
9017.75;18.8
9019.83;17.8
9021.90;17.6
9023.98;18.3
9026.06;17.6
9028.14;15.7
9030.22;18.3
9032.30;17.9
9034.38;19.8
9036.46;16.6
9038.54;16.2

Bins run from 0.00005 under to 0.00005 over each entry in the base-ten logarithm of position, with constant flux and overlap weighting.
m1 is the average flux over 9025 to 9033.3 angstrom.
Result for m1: 17.4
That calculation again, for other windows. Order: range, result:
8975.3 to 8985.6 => 19.2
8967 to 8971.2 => 18.3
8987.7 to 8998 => 18.4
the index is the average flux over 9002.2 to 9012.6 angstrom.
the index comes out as 19.1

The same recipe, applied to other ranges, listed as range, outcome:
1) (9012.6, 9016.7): 19.4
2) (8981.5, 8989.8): 19.2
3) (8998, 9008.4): 18.8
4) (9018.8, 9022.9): 17.7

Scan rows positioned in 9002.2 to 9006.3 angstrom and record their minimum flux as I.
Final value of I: 18.8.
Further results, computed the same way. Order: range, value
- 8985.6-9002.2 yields 16.3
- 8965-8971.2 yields 17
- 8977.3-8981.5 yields 17.4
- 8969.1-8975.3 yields 17.8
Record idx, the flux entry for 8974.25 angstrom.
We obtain 18.5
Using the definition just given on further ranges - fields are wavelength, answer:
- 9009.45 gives 18.5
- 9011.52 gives 18.1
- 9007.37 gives 17.2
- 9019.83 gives 17.8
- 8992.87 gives 16.3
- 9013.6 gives 19.2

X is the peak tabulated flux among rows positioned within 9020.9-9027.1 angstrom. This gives 18.3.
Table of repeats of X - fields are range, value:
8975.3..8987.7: 20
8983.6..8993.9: 22.8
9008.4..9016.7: 19.6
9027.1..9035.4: 19.8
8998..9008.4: 22.7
